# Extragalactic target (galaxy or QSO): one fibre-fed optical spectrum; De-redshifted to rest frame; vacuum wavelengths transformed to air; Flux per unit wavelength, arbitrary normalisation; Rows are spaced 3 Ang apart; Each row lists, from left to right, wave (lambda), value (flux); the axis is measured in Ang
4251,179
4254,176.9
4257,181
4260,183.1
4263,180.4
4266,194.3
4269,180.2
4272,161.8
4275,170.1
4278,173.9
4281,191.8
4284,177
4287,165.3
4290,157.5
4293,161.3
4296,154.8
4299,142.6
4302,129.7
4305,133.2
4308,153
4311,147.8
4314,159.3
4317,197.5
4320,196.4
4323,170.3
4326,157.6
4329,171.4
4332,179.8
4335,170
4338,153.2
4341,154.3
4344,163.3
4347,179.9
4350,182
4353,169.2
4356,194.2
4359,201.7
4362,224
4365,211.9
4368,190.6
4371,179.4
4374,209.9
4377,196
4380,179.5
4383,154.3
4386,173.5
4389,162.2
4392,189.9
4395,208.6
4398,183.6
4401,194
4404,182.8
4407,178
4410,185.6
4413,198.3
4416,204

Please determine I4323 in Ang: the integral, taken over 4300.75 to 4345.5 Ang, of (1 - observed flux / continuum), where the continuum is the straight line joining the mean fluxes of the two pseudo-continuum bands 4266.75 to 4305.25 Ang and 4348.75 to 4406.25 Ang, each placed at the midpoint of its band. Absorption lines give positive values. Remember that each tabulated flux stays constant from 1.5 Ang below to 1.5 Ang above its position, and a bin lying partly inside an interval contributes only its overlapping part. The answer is 2.8 Ang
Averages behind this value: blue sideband 163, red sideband 189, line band 163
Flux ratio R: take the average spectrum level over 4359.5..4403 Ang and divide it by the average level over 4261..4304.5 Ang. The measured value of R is 1.14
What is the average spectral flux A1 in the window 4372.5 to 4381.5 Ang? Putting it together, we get 195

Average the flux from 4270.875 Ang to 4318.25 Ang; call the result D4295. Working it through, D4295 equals 161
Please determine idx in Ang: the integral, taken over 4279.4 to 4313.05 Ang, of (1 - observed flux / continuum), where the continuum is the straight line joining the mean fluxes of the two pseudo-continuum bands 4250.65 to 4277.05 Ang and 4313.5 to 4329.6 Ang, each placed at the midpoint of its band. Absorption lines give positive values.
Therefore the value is 4.08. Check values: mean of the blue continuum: 178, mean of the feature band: 156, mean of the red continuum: 177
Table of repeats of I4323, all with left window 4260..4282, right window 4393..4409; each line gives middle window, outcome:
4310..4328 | 1.0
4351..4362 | -0.4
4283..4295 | 1.1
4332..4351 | 1.7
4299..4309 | 2.4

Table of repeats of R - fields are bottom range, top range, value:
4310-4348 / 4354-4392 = 1.12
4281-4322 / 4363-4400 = 1.16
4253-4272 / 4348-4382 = 1.07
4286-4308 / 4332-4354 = 1.13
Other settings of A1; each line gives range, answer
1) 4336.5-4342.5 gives 154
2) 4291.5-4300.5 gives 153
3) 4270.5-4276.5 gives 166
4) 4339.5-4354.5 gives 170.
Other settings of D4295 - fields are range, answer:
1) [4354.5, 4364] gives 207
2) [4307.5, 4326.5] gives 170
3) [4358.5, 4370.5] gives 205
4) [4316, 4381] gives 183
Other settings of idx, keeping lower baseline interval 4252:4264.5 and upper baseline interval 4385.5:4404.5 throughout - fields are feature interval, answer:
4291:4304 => 2.5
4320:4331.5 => 0.7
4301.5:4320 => 2.5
